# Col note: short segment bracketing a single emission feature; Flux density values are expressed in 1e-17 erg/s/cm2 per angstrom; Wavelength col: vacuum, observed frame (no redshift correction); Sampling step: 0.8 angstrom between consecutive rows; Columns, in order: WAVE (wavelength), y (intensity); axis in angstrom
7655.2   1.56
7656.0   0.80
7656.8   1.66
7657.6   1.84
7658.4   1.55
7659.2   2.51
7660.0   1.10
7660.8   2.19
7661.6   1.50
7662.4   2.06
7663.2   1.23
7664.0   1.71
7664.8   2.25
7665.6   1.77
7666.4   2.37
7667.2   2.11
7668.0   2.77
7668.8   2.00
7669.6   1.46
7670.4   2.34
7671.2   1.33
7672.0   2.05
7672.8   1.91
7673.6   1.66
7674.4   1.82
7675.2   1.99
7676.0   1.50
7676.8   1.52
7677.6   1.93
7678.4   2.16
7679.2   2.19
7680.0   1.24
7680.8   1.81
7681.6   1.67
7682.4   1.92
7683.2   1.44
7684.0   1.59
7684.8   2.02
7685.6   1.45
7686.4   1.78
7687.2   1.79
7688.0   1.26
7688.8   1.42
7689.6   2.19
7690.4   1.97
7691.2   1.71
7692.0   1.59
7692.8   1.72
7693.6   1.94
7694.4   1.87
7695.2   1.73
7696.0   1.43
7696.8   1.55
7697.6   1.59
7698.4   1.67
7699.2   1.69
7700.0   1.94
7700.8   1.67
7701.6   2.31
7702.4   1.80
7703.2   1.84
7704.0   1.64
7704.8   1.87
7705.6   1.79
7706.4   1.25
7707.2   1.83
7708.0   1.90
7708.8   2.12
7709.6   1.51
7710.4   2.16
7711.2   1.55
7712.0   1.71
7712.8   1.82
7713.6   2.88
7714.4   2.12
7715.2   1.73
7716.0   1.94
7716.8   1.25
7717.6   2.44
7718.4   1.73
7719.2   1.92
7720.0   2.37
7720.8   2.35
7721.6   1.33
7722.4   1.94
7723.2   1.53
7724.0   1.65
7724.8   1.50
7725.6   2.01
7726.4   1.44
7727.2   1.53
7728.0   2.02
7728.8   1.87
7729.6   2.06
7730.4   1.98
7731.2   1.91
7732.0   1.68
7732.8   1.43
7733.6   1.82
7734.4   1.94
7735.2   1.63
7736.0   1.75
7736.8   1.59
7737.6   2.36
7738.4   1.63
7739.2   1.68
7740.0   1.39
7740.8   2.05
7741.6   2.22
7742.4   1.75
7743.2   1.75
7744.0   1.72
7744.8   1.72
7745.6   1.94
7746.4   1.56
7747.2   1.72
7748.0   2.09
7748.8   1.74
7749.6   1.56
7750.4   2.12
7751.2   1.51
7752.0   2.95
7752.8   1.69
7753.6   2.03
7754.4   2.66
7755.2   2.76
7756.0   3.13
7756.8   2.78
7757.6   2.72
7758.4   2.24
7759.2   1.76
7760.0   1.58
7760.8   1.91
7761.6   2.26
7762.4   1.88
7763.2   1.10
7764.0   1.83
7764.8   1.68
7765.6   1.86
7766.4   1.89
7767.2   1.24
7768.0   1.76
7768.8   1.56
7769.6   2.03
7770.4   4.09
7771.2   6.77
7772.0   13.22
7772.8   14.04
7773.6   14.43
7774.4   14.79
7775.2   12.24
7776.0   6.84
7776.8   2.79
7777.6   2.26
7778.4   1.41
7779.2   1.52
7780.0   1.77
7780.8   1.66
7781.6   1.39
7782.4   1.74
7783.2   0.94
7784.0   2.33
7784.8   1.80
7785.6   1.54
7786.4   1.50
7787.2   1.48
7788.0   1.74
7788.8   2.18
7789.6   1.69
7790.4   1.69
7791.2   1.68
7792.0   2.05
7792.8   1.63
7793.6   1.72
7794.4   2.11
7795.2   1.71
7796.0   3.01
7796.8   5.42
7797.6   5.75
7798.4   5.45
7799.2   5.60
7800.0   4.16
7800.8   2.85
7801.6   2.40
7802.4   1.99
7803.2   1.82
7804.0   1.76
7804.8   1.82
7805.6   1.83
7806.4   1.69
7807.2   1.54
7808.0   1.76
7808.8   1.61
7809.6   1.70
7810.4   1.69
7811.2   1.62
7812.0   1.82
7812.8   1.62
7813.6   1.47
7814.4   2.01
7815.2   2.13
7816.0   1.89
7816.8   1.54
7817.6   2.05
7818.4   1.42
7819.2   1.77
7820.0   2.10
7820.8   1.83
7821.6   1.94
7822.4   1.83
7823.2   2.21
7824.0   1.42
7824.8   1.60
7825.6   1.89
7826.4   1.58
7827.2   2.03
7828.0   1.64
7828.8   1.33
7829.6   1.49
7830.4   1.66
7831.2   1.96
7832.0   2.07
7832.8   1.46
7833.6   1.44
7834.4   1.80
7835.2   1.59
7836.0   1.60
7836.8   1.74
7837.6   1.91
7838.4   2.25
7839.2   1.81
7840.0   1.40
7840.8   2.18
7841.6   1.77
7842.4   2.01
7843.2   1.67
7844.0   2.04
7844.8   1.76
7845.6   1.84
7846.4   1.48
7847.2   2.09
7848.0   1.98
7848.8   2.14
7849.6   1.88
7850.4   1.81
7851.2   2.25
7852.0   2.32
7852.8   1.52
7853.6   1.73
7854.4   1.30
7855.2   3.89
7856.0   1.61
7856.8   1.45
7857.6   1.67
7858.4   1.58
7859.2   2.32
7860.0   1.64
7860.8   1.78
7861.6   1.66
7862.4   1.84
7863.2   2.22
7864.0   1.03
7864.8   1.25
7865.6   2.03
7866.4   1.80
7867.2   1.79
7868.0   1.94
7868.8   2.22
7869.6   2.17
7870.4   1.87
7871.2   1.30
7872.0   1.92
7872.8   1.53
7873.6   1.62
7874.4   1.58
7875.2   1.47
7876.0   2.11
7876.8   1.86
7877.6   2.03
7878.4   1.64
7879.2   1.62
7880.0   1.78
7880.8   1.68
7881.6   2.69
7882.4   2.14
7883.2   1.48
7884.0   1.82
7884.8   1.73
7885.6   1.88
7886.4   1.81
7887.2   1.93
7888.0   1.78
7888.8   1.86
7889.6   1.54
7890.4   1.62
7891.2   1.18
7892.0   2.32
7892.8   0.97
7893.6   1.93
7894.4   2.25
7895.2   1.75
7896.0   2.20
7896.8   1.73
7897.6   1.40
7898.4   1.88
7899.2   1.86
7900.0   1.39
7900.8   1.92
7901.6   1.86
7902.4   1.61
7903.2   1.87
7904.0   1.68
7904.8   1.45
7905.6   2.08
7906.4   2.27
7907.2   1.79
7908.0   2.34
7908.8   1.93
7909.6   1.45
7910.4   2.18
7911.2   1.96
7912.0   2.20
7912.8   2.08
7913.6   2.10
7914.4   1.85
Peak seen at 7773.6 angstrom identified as H-alpha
